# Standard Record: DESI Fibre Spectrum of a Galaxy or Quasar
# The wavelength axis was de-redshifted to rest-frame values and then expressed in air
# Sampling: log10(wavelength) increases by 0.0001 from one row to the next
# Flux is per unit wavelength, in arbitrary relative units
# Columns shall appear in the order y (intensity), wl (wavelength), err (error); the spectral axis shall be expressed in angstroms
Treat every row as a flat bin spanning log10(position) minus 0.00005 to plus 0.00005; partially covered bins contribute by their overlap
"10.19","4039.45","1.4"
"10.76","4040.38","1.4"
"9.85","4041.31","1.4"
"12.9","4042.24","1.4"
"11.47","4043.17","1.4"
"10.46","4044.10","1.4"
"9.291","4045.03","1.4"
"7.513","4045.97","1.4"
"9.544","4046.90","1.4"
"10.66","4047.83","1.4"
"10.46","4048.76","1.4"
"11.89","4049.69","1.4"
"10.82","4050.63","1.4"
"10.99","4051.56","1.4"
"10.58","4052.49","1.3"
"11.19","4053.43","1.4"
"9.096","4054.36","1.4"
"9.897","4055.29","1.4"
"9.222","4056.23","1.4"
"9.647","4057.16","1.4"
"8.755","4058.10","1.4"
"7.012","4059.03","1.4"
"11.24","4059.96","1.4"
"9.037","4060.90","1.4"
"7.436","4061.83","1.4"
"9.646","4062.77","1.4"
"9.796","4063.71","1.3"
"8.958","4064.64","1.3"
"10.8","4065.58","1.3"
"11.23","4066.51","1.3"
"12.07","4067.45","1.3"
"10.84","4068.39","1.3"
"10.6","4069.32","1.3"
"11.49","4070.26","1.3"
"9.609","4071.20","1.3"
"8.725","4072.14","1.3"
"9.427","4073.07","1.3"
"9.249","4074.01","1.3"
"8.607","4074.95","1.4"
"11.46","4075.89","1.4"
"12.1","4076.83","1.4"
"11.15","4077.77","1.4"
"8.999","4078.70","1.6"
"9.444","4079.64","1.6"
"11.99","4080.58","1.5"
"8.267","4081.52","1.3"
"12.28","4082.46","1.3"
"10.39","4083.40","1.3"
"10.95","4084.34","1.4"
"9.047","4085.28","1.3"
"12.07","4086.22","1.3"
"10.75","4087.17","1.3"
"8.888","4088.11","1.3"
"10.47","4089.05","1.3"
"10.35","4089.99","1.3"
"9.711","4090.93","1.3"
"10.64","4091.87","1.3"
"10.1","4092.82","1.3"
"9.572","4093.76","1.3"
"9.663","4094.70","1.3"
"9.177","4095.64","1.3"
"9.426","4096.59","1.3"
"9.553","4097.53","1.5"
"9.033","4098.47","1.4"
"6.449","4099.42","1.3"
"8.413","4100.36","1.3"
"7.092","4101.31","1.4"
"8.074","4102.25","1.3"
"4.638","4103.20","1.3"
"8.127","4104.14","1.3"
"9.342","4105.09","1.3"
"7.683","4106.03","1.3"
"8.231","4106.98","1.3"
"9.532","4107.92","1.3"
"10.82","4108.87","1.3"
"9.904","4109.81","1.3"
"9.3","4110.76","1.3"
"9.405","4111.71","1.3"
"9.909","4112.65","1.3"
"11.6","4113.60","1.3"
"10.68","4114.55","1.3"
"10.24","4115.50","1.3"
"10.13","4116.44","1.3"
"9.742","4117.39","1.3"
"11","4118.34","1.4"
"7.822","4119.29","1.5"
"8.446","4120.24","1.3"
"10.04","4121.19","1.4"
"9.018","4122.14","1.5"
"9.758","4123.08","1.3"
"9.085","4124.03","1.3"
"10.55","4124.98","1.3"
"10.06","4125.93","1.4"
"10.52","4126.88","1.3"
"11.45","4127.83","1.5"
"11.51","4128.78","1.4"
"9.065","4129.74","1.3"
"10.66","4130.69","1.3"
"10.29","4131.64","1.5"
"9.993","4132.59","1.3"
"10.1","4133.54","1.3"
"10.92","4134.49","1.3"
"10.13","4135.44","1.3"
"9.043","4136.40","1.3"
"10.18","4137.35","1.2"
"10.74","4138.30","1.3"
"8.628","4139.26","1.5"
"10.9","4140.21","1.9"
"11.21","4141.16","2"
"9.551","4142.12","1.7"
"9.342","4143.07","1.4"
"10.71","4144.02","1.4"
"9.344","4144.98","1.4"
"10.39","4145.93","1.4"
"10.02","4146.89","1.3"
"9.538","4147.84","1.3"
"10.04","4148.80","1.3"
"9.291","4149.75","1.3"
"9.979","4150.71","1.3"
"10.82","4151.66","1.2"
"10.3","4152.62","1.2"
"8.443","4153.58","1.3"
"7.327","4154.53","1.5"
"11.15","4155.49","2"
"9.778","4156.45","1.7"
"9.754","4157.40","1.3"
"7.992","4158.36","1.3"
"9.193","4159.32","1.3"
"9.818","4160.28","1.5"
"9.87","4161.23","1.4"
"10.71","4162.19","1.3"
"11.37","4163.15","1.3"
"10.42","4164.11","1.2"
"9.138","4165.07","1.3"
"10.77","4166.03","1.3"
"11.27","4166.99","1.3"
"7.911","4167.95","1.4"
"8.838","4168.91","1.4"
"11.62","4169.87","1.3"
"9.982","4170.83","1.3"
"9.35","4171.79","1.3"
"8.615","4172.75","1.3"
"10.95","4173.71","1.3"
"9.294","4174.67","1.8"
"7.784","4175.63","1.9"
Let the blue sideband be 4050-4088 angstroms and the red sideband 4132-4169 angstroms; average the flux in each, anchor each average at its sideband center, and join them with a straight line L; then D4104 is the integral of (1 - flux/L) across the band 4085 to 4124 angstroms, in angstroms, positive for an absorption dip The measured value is 2.55 angstroms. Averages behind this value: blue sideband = 10.1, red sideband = 9.88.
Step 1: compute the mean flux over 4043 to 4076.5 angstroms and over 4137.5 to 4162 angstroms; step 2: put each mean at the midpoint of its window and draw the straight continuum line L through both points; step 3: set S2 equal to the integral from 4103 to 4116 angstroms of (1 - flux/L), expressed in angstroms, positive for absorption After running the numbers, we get 0.7 angstroms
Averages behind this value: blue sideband 9.96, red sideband 9.78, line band 9.35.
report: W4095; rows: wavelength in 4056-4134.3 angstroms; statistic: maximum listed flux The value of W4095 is 12.28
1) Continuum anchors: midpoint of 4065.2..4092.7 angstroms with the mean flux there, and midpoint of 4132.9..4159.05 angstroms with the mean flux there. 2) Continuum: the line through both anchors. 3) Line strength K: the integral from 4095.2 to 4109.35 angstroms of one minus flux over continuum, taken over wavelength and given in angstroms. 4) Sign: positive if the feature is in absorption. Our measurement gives 2.5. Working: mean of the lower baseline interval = 10.4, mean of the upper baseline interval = 9.83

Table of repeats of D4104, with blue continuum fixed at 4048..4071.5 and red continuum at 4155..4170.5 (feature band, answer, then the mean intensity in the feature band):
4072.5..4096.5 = -0.2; 10.2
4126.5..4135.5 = -0.4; 10.5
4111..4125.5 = 0.3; 9.82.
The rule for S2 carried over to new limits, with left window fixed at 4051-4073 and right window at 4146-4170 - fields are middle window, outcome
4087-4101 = 0.63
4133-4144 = -0.31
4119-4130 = 0.01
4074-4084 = -0.54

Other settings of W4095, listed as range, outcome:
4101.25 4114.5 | 11.6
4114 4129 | 11.51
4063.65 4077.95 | 12.1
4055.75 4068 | 12.07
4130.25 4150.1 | 11.21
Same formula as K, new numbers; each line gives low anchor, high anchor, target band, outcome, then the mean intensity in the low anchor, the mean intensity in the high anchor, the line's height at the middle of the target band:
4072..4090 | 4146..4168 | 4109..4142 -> -0.20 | 10.3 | 9.82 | 10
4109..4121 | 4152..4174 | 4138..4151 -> -0.21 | 9.88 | 9.76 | 9.8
